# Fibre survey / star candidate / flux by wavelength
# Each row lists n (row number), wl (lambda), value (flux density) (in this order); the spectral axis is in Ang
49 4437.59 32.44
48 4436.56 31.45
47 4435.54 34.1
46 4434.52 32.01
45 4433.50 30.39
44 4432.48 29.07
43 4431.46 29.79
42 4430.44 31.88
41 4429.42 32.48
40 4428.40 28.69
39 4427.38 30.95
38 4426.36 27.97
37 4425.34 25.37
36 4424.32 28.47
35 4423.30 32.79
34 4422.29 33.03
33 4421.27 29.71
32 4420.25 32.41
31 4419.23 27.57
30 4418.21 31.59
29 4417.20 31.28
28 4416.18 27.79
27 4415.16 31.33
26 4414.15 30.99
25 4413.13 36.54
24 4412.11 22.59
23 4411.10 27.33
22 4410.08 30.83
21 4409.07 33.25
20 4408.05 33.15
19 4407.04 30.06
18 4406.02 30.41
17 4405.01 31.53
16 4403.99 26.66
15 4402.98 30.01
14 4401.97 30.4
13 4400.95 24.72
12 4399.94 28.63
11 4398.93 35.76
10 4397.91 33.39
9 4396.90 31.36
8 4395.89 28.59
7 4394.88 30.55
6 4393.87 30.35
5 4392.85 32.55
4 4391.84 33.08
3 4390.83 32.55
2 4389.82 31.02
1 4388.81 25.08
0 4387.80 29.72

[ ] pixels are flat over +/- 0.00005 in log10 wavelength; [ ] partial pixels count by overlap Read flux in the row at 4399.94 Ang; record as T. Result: 28.63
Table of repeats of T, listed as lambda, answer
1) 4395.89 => 28.59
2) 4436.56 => 31.45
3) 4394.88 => 30.55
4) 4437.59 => 32.44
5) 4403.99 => 26.66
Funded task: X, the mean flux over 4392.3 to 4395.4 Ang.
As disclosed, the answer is 31.1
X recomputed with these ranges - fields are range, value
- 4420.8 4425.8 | 29.9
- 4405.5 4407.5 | 30.2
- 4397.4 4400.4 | 32.6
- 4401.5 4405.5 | 29.6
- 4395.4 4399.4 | 32.2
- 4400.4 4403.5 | 28.4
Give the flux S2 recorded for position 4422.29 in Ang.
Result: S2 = 33.03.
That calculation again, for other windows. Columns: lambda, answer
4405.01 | 31.53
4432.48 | 29.07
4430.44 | 31.88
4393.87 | 30.35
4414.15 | 30.99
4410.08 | 30.83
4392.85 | 32.55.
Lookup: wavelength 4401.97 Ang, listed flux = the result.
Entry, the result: 30.4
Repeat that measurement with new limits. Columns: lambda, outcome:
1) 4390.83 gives 32.55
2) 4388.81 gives 25.08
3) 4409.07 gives 33.25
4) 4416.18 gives 27.79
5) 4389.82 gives 31.02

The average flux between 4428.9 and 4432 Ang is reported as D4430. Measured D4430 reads 31.4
